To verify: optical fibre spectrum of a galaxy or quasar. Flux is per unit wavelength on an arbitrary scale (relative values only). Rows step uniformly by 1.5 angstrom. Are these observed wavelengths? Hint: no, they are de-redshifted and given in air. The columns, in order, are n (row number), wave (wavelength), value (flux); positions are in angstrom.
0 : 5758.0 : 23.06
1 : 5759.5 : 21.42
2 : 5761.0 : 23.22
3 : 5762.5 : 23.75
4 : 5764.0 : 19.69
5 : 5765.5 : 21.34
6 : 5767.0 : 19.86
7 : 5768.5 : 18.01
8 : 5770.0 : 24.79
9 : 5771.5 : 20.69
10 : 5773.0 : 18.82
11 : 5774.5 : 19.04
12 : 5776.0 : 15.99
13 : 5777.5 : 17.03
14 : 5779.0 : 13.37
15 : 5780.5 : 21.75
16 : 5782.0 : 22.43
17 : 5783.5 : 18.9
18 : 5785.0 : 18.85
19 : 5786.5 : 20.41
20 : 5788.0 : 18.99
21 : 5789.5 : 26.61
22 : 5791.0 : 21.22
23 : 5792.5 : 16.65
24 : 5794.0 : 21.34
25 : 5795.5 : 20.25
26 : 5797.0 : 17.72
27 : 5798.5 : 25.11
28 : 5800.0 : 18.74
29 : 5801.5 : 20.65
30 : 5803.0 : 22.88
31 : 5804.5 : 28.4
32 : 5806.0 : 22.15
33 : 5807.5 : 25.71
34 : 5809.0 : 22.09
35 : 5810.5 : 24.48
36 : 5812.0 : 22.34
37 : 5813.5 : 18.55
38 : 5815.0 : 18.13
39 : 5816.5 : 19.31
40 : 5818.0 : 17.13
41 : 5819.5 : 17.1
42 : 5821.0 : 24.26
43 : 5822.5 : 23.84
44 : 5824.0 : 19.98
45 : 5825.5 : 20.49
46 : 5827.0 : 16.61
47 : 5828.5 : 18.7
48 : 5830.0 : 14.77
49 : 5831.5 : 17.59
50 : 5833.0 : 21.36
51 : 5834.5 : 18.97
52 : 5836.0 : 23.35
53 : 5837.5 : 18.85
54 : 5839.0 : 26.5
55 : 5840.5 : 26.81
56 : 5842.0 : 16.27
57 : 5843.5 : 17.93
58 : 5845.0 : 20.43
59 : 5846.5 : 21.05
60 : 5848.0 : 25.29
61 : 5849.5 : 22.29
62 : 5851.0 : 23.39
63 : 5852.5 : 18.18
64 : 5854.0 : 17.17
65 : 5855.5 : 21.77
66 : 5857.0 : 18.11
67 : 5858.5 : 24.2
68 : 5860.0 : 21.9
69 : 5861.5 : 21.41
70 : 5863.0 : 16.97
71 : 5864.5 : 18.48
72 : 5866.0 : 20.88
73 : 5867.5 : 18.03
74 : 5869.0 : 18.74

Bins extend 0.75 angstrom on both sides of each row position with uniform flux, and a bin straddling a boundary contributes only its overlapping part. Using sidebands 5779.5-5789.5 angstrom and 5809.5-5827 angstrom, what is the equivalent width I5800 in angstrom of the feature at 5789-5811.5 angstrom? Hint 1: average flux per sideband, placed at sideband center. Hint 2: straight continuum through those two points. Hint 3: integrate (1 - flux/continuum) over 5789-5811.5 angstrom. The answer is -1.95 angstrom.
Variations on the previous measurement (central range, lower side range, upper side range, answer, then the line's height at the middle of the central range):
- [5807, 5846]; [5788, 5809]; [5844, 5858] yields 1.8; 21.4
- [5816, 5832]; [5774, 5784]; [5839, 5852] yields 1.3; 20.7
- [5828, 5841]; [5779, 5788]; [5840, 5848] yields -0.1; 20.6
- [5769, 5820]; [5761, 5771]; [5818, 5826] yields 1.3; 21.1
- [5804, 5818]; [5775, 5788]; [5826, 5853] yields -1.7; 19.6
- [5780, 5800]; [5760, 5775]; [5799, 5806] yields 1.2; 22.1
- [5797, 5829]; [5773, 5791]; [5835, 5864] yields -1.6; 20.2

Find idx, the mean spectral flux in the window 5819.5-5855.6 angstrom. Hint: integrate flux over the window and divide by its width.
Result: 20.6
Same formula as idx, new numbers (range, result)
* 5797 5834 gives 20.8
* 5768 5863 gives 20.6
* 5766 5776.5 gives 19.7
